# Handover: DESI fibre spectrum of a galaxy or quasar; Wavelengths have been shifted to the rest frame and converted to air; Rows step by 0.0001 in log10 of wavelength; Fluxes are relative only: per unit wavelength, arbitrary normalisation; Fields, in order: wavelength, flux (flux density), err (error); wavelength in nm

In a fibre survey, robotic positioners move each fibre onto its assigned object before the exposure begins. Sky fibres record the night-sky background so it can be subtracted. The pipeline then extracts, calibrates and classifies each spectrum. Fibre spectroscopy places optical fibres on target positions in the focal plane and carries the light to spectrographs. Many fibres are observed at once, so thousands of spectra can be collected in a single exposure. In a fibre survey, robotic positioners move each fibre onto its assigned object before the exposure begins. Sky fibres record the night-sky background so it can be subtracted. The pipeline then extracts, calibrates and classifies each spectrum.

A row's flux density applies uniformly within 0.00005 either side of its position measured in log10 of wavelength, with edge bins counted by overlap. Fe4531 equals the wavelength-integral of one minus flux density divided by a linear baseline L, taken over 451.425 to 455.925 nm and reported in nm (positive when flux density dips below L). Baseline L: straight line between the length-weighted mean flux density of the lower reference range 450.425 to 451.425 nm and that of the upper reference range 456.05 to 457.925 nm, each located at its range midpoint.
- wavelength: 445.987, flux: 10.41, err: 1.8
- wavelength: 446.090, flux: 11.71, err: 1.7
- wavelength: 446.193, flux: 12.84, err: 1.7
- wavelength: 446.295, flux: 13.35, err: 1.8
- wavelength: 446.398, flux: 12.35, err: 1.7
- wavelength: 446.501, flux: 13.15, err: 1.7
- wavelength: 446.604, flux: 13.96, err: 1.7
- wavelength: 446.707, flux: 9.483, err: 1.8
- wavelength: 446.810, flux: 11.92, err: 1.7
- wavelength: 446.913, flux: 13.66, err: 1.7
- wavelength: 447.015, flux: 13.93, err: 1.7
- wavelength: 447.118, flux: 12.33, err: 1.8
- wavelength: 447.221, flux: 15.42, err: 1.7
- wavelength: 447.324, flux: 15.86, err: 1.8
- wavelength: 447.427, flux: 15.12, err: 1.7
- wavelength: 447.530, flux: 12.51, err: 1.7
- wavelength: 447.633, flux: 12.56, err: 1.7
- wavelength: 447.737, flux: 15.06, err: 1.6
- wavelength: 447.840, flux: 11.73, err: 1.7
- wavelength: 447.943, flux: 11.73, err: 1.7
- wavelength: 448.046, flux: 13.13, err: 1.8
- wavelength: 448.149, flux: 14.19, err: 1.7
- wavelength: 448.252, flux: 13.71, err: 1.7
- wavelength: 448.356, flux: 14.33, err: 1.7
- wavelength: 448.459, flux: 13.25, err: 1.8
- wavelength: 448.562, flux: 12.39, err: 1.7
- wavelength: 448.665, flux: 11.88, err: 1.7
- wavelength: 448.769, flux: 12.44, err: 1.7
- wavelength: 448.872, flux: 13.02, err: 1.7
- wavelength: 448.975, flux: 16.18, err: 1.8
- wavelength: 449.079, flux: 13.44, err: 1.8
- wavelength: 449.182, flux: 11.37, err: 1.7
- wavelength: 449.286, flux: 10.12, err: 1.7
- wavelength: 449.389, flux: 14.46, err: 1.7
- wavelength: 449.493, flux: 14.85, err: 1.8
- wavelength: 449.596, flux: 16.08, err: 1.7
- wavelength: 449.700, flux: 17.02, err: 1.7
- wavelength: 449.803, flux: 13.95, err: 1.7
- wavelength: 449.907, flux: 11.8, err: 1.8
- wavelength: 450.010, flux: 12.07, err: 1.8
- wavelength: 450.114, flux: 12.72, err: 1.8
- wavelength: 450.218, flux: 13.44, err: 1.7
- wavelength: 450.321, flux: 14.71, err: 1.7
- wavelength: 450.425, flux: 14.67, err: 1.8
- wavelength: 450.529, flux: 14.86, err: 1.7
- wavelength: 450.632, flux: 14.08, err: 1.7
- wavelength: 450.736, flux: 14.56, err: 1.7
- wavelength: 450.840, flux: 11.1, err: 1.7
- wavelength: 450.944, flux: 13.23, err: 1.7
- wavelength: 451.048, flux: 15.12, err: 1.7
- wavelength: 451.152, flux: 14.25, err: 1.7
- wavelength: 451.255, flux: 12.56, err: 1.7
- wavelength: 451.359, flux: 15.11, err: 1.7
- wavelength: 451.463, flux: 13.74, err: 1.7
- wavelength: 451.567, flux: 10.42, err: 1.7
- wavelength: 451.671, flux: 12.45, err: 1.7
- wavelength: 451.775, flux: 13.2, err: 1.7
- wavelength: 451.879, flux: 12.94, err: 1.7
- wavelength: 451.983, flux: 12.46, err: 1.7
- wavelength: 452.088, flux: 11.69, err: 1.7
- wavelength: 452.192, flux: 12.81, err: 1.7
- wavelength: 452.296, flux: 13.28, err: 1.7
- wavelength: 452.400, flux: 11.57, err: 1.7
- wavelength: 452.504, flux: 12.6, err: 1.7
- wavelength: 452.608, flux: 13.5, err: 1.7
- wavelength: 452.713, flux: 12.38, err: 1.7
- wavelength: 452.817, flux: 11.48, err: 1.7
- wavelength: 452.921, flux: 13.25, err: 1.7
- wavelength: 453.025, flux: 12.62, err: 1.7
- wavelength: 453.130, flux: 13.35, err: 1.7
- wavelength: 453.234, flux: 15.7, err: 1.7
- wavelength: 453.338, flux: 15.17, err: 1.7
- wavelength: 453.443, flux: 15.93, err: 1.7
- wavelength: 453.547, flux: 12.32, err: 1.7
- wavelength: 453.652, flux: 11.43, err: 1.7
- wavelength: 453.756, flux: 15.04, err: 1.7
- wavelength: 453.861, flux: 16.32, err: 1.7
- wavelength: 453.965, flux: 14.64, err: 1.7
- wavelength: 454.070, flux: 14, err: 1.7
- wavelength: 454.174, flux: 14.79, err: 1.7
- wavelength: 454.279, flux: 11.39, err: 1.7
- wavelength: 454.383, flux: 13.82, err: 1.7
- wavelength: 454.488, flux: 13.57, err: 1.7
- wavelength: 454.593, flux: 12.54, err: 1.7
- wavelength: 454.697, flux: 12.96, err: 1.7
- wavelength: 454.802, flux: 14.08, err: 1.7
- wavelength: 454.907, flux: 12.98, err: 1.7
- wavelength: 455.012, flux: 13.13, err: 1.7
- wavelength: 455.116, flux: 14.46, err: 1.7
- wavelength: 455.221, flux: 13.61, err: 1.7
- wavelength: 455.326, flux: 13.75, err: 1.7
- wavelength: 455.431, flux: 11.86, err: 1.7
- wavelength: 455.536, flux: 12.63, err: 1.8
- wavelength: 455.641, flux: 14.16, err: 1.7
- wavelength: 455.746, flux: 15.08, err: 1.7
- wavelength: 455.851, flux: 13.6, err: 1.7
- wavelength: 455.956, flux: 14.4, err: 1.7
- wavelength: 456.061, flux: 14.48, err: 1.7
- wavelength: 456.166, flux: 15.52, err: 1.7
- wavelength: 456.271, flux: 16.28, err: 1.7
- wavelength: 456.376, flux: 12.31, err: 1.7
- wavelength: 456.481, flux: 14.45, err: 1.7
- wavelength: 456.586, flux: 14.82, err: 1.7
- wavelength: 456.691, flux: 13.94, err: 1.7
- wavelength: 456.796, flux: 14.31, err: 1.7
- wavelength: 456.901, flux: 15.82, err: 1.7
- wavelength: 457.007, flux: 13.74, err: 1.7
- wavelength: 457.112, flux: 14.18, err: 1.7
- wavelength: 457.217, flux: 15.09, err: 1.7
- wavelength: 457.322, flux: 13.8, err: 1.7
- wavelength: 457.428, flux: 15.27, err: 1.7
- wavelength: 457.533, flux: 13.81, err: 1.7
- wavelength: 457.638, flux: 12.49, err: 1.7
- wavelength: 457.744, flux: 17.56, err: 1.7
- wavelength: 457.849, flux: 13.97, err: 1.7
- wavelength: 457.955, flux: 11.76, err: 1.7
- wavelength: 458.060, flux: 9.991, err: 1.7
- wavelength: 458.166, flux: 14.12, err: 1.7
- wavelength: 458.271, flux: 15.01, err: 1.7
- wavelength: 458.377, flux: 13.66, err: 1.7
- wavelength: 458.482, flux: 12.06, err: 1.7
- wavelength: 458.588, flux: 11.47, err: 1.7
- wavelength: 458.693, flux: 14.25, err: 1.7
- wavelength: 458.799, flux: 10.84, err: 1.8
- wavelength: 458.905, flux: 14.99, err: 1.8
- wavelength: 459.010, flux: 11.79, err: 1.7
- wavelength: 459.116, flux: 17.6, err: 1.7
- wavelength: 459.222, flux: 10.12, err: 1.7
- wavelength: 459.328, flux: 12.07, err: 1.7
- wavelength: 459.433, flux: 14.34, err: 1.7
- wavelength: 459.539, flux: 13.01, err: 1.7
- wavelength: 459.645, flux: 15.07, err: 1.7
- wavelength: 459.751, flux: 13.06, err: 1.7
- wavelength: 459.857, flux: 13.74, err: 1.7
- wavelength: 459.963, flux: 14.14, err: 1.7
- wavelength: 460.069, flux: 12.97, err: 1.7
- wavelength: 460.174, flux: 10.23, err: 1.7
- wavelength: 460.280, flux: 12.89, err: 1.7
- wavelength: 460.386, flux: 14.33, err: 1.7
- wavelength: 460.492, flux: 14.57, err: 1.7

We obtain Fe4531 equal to 0.28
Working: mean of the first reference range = 13.9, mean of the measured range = 13.3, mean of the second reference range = 14.5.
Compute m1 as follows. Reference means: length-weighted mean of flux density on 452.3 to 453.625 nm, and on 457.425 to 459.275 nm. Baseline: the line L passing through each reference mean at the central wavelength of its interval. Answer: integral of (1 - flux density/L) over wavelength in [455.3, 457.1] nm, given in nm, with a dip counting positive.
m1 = -0.120 nm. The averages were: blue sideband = 13.3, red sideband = 13.3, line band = 14.2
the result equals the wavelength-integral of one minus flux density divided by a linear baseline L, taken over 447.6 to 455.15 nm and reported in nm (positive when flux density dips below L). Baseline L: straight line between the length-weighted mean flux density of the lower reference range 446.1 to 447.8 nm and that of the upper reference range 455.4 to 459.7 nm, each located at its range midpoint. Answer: 0.05 nm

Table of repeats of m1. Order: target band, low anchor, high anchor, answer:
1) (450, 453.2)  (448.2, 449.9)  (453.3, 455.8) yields 0.124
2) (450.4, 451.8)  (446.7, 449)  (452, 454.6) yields -0.013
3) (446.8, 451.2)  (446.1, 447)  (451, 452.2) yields -0.265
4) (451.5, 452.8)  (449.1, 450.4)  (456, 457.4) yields 0.138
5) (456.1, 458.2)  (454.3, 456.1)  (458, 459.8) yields -0.130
